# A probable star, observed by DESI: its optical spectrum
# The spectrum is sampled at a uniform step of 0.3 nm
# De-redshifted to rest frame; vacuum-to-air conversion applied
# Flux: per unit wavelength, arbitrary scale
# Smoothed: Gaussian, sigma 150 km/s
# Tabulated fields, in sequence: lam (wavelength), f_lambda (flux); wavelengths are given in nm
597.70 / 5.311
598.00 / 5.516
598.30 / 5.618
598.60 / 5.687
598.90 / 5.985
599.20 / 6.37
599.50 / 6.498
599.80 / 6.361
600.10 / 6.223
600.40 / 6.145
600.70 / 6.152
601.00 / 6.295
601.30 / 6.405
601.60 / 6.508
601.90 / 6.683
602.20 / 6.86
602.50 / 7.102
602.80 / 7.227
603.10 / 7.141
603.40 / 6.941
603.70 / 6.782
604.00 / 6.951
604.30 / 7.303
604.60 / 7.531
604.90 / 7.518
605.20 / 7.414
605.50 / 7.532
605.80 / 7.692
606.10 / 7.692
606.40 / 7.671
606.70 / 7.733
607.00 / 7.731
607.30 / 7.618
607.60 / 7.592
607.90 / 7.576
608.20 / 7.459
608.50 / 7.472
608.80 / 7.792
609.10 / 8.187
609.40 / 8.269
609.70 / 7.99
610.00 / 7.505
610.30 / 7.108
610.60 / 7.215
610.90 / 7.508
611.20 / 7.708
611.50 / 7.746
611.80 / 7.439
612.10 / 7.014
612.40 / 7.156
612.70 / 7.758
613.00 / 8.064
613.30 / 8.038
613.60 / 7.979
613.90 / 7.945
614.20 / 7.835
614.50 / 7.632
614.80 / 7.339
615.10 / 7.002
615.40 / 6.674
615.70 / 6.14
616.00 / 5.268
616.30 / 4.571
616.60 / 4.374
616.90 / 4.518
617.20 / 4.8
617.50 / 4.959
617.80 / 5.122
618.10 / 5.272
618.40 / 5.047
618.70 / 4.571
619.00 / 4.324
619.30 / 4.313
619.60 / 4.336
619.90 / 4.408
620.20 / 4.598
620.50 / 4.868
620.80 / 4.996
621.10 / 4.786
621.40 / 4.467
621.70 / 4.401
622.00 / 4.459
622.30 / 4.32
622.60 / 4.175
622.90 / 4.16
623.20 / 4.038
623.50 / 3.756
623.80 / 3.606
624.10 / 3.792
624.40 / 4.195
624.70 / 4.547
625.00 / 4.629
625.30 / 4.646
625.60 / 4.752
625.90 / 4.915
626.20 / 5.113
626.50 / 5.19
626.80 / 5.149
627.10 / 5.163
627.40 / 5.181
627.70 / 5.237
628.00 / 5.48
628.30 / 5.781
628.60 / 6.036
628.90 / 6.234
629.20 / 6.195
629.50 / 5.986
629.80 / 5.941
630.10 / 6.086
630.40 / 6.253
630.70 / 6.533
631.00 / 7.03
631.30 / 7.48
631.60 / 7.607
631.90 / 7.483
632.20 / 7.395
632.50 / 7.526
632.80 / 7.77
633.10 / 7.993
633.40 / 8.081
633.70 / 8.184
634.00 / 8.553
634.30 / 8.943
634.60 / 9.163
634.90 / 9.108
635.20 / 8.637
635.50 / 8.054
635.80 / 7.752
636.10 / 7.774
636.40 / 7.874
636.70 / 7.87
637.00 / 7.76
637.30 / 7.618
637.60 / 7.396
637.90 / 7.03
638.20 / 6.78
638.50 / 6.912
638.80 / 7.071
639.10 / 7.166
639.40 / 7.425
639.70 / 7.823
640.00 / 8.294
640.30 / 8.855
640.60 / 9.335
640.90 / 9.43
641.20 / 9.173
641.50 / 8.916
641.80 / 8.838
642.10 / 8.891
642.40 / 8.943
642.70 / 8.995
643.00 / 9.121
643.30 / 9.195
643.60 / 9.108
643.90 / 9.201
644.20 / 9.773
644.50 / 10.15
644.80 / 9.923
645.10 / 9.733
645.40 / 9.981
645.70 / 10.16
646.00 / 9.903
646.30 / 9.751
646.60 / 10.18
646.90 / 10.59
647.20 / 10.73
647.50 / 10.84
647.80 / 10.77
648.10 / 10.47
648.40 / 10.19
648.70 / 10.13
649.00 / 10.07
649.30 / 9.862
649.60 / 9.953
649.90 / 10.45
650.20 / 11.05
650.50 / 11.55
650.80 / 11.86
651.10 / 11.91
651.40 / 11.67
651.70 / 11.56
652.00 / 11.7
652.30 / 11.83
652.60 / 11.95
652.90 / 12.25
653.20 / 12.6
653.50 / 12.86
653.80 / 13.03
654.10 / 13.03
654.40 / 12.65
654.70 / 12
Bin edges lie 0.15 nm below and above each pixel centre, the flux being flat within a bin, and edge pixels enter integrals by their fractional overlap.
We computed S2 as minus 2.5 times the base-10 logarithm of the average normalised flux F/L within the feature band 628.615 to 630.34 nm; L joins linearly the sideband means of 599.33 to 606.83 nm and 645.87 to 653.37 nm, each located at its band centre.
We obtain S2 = 0.45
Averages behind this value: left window 6.97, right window 11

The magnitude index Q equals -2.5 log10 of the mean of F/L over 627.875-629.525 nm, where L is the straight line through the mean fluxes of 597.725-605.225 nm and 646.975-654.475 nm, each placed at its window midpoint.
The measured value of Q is 0.48 mag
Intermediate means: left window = 6.57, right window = 11.4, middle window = 5.96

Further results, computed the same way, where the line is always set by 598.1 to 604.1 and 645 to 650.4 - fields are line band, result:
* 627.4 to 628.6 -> 0.49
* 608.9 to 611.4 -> -0.07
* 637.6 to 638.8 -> 0.33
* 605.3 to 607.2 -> -0.11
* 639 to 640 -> 0.25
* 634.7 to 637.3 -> 0.15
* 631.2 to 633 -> 0.19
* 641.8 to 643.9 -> 0.10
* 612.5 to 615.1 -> -0.03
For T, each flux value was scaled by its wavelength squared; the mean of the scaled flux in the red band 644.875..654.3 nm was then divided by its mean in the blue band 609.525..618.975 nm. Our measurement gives 1.9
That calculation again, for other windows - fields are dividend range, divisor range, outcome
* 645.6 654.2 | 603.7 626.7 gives 2.04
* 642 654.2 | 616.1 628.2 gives 2.49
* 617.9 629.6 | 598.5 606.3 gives 0.75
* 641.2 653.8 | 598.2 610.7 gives 1.69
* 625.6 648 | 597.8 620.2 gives 1.30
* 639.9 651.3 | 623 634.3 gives 1.75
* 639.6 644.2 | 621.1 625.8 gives 2.22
